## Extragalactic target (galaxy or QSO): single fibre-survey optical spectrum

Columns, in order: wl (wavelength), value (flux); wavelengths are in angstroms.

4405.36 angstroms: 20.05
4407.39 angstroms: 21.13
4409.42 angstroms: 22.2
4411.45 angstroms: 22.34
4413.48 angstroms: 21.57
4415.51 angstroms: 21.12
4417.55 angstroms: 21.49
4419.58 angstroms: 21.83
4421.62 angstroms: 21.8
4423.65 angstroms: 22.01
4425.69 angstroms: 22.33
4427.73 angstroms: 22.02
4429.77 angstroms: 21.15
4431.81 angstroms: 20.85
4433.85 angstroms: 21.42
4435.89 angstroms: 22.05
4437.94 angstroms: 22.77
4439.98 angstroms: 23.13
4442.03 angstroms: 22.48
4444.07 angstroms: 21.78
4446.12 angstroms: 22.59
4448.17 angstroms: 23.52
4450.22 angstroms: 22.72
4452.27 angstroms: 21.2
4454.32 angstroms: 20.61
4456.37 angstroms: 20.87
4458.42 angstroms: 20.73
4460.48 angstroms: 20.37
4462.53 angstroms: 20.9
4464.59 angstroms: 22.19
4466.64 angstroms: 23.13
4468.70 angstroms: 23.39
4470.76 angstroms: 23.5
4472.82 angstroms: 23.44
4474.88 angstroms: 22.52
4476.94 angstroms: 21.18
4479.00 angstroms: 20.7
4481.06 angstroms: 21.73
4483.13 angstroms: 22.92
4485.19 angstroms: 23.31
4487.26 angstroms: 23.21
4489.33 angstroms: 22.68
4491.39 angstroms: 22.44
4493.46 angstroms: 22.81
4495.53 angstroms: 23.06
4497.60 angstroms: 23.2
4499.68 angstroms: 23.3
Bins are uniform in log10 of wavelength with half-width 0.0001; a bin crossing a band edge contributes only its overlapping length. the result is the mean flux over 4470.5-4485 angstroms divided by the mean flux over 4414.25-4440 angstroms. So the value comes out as 1.0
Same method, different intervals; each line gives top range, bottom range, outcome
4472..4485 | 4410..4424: 1.02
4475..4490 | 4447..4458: 1.02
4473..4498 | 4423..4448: 1.02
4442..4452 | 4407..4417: 1.04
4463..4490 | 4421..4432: 1.04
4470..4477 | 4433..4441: 1.02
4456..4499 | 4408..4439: 1.02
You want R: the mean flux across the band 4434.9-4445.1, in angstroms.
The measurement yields 22.4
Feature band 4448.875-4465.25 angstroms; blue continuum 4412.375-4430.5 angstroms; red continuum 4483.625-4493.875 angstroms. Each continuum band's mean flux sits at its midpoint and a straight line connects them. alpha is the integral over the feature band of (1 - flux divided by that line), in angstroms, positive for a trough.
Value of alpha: 0.82 angstroms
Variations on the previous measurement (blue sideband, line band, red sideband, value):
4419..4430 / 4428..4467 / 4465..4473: 1.4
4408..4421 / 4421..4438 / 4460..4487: 0.1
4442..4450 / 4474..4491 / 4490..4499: 0.4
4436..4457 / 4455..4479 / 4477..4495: 0.4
